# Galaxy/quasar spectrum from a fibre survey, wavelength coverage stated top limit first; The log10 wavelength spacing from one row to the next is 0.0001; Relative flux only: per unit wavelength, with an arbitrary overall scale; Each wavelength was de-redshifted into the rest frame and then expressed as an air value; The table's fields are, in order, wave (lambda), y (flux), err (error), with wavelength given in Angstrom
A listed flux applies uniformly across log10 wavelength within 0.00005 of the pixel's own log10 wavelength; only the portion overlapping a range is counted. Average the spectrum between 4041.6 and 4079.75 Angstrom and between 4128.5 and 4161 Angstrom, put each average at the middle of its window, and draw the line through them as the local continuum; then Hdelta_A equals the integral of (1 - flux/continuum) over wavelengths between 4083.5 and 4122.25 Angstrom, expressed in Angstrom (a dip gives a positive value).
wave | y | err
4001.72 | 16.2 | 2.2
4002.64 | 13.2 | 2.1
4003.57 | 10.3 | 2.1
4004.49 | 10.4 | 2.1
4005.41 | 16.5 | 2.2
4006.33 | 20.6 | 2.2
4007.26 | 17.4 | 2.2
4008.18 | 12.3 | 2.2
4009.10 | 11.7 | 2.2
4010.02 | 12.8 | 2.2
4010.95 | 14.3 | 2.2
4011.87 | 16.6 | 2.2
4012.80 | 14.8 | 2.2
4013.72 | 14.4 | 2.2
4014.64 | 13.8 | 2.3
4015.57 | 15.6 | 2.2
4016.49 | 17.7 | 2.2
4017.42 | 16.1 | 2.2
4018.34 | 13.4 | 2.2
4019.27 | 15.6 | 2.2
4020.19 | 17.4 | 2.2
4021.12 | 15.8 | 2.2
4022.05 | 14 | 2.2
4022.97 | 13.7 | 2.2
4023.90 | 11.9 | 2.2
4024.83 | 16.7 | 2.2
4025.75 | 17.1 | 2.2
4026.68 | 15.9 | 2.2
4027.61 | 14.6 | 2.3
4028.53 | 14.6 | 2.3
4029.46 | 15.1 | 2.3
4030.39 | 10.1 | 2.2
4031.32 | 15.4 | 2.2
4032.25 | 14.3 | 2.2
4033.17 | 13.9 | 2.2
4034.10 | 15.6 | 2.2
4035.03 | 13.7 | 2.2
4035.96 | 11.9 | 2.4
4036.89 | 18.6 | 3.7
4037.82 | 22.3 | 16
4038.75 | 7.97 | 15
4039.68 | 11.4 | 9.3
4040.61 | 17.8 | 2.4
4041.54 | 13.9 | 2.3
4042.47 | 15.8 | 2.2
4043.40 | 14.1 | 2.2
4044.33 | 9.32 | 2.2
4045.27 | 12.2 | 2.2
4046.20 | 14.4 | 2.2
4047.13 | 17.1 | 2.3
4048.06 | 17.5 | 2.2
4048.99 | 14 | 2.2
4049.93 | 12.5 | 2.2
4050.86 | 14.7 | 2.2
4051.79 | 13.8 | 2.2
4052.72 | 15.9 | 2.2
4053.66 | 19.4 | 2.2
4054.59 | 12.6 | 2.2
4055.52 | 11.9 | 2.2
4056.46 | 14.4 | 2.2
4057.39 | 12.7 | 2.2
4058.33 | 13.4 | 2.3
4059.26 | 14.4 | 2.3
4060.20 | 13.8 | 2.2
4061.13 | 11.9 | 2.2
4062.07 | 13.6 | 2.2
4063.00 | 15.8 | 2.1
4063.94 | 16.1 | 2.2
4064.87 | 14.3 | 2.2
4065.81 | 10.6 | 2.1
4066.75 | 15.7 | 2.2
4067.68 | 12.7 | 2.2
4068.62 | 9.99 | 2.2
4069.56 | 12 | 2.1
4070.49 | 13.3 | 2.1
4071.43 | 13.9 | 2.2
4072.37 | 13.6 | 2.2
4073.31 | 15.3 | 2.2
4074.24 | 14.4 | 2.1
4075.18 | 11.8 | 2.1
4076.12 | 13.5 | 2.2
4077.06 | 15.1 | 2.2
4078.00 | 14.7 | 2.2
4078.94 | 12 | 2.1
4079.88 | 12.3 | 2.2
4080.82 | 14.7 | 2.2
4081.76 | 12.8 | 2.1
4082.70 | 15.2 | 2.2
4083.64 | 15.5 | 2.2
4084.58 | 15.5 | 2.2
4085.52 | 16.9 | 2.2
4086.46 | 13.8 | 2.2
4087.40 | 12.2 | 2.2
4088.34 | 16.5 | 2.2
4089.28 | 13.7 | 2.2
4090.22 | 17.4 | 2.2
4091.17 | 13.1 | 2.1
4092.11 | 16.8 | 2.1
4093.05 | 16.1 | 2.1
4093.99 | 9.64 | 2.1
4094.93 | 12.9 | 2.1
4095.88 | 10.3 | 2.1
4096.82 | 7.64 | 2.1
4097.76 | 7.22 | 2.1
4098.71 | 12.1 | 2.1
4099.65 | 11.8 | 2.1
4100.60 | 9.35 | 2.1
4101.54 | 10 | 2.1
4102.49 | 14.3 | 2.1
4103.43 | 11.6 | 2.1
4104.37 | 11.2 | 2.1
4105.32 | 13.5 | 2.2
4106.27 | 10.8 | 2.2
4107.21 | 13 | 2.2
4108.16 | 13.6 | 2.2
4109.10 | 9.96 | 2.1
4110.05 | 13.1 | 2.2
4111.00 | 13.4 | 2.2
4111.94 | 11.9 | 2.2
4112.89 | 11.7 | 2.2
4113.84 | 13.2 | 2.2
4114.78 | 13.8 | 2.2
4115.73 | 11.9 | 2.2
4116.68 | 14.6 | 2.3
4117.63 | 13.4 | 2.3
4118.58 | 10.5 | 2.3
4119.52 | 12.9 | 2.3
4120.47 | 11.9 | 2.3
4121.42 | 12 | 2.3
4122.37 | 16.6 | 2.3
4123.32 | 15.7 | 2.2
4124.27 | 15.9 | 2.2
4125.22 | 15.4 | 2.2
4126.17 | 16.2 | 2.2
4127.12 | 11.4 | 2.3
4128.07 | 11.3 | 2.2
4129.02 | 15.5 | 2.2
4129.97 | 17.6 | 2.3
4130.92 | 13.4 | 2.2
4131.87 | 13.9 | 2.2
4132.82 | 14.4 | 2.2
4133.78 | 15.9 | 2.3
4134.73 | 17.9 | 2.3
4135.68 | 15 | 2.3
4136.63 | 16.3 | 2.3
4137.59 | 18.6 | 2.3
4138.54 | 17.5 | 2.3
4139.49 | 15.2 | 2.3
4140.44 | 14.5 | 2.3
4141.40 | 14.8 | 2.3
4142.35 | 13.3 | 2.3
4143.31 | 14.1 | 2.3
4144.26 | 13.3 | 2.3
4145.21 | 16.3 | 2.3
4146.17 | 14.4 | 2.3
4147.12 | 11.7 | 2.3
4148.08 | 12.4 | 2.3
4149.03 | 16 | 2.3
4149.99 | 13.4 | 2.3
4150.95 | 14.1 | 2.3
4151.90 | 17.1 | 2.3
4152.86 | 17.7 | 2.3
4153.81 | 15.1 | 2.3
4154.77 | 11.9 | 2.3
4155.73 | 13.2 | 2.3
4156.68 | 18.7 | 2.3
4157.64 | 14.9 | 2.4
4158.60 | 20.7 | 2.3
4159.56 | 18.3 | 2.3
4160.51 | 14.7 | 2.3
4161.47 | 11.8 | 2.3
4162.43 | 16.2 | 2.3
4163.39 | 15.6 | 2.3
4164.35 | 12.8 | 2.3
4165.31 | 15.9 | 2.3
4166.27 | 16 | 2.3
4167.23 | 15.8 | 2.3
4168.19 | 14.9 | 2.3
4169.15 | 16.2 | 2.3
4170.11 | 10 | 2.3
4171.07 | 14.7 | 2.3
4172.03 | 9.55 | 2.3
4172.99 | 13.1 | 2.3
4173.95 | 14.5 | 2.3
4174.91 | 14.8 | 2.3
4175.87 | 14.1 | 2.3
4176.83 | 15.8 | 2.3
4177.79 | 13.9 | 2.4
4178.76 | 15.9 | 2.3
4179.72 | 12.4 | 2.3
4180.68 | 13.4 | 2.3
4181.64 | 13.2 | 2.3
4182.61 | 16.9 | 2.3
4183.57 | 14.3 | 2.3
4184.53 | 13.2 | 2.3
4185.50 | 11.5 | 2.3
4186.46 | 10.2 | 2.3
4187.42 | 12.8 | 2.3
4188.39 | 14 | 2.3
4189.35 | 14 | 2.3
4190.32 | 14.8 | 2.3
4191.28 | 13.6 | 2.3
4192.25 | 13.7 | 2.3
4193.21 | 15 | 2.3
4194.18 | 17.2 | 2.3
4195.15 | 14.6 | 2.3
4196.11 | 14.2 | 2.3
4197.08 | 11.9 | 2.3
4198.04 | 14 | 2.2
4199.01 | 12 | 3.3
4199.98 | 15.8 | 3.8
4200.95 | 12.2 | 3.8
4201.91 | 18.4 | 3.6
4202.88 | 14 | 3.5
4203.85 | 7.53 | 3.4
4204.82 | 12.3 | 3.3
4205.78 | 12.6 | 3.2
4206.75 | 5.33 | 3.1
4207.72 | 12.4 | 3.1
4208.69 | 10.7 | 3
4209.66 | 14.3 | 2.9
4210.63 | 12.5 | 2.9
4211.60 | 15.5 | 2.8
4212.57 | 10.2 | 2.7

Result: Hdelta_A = 5.0 Angstrom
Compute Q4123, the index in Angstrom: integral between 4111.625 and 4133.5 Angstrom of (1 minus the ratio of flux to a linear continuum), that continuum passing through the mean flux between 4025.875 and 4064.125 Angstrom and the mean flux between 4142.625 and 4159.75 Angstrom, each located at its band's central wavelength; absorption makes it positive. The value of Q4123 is 1.7 Angstrom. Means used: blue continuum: 14.4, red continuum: 15.1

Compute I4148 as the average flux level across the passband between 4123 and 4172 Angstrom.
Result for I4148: 15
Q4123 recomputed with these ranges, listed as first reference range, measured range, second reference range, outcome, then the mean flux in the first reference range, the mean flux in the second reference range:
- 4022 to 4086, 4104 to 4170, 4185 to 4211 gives -4.51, 14.2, 13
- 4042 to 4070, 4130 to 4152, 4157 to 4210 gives -1.70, 13.9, 13.9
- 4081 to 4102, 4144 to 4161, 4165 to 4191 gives -1.97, 13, 13.9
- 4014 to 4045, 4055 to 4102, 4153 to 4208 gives 3.82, 14.7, 14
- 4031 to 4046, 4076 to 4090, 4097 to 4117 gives -1.80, 14.3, 11.9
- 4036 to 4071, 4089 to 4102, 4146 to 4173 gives 2.14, 14.1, 14.7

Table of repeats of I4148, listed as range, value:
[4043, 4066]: 14.1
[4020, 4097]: 14.1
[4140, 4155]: 14.4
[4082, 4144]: 13.6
